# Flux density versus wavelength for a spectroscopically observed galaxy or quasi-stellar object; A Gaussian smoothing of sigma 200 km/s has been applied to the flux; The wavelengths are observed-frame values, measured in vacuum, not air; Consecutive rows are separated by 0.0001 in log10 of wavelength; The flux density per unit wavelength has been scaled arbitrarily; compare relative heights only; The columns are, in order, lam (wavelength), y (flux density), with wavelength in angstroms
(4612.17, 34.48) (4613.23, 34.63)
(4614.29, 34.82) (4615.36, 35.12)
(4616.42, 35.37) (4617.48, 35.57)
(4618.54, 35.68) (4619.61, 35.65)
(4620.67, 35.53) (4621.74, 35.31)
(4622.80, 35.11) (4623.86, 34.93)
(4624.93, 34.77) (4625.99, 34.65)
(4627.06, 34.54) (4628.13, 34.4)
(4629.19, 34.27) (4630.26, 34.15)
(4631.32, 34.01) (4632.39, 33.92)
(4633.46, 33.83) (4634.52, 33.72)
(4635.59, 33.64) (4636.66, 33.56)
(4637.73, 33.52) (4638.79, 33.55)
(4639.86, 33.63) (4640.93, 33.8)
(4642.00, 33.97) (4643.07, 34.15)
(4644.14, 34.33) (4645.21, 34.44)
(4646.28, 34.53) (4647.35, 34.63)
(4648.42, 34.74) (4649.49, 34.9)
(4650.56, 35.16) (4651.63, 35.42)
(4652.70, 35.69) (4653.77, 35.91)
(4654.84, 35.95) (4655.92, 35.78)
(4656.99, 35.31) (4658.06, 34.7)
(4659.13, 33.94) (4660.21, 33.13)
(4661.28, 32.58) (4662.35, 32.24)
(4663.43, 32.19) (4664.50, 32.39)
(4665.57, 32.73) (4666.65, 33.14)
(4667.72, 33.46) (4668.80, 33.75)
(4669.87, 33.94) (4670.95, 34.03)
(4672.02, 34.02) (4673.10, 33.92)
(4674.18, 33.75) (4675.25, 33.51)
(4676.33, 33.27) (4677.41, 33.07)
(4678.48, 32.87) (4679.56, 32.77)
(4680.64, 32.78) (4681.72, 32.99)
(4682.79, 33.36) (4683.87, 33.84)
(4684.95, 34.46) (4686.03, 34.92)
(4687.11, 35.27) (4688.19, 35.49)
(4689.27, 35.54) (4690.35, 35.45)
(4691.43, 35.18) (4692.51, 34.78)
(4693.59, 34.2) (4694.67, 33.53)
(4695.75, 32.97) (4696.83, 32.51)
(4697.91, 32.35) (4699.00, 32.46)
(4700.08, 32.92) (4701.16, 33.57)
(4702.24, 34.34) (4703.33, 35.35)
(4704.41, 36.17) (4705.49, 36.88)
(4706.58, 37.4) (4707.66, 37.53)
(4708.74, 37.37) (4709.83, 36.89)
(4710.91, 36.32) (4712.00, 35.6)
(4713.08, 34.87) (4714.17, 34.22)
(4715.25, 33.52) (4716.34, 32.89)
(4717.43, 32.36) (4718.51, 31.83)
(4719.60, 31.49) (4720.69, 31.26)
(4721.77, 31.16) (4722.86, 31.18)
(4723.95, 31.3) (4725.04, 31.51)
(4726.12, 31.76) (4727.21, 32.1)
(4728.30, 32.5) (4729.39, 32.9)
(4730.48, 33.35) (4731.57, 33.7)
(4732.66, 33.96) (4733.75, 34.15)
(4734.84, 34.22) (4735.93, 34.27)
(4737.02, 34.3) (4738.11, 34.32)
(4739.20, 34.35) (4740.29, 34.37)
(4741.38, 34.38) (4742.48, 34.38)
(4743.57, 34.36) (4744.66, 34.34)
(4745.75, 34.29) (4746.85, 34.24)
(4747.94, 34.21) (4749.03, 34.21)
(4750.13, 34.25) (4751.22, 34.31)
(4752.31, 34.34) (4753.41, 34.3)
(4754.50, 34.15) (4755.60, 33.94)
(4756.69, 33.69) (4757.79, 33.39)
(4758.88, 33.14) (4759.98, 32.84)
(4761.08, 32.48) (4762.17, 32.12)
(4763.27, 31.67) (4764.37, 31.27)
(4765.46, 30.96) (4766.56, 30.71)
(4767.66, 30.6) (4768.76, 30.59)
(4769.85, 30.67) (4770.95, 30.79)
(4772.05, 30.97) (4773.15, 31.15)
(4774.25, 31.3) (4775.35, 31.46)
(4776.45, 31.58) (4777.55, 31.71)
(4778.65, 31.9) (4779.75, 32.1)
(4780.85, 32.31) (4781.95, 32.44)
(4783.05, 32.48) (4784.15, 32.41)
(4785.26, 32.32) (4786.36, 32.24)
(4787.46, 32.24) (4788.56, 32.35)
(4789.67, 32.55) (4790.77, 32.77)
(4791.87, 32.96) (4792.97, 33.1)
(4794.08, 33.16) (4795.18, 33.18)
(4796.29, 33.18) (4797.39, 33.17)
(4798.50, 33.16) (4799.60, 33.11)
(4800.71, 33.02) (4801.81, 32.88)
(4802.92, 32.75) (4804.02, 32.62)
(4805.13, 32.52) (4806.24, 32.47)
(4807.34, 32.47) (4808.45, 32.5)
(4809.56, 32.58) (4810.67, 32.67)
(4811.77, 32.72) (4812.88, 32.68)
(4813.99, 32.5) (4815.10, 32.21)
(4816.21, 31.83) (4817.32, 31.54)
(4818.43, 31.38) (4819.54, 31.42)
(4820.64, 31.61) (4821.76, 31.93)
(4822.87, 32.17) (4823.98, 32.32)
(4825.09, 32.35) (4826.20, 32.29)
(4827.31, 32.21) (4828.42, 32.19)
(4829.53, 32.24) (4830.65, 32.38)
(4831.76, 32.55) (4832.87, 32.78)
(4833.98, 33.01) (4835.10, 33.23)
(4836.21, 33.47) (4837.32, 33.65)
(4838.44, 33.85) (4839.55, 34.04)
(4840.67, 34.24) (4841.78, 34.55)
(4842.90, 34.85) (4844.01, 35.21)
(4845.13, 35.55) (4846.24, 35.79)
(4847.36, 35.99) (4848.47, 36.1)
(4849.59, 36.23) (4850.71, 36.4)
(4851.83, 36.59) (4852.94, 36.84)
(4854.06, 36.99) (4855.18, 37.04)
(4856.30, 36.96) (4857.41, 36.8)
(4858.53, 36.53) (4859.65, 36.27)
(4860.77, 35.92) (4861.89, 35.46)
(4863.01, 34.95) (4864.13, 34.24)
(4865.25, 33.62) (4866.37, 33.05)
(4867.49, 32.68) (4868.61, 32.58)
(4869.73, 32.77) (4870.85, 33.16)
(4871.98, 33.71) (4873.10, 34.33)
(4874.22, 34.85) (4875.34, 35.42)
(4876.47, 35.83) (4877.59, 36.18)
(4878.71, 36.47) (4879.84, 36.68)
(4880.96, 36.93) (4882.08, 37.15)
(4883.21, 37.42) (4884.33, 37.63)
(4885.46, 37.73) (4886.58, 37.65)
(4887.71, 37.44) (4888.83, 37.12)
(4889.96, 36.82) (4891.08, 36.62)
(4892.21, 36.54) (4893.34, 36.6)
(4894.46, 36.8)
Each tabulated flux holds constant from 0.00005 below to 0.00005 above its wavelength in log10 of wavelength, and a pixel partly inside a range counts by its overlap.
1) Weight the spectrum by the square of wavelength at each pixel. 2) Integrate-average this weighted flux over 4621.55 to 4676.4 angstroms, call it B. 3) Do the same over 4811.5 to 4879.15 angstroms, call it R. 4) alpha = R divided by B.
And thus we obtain 1.08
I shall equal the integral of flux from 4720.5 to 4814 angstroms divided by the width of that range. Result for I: 32.8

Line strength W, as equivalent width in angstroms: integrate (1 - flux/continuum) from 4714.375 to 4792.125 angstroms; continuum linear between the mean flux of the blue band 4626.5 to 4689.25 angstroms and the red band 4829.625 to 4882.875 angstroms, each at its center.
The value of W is 3.94 angstroms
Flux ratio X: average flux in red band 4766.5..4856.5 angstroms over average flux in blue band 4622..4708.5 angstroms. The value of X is 0.96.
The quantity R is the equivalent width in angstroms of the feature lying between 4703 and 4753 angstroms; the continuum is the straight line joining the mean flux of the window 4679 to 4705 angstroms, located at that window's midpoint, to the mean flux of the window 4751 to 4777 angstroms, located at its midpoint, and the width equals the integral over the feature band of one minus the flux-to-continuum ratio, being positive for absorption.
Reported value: -1.4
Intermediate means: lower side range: 34.1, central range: 34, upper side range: 32.2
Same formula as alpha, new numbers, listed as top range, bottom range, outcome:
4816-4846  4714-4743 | 1.04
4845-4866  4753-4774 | 1.17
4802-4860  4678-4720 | 1.04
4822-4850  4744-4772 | 1.06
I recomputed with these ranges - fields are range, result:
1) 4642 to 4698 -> 34.1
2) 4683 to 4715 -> 34.9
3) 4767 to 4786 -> 31.6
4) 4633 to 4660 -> 34.5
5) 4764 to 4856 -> 32.9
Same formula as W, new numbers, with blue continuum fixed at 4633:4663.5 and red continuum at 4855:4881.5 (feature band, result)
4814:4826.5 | 1.1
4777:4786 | 0.7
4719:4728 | 0.8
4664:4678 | 0.4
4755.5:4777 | 1.8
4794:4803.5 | 0.5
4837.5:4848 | 0.0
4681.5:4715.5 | -0.3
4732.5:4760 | 0.4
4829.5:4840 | 0.5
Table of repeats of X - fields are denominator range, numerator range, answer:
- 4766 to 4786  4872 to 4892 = 1.16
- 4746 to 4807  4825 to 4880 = 1.06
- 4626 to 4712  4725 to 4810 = 0.96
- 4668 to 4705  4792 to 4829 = 0.96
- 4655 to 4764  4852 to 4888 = 1.06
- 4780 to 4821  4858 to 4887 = 1.09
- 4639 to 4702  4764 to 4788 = 0.93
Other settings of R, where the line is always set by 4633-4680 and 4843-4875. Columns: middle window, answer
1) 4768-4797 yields 2.2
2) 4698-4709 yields -0.3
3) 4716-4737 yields 1.1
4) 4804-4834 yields 2.3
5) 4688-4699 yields 0.0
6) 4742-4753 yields 0.1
